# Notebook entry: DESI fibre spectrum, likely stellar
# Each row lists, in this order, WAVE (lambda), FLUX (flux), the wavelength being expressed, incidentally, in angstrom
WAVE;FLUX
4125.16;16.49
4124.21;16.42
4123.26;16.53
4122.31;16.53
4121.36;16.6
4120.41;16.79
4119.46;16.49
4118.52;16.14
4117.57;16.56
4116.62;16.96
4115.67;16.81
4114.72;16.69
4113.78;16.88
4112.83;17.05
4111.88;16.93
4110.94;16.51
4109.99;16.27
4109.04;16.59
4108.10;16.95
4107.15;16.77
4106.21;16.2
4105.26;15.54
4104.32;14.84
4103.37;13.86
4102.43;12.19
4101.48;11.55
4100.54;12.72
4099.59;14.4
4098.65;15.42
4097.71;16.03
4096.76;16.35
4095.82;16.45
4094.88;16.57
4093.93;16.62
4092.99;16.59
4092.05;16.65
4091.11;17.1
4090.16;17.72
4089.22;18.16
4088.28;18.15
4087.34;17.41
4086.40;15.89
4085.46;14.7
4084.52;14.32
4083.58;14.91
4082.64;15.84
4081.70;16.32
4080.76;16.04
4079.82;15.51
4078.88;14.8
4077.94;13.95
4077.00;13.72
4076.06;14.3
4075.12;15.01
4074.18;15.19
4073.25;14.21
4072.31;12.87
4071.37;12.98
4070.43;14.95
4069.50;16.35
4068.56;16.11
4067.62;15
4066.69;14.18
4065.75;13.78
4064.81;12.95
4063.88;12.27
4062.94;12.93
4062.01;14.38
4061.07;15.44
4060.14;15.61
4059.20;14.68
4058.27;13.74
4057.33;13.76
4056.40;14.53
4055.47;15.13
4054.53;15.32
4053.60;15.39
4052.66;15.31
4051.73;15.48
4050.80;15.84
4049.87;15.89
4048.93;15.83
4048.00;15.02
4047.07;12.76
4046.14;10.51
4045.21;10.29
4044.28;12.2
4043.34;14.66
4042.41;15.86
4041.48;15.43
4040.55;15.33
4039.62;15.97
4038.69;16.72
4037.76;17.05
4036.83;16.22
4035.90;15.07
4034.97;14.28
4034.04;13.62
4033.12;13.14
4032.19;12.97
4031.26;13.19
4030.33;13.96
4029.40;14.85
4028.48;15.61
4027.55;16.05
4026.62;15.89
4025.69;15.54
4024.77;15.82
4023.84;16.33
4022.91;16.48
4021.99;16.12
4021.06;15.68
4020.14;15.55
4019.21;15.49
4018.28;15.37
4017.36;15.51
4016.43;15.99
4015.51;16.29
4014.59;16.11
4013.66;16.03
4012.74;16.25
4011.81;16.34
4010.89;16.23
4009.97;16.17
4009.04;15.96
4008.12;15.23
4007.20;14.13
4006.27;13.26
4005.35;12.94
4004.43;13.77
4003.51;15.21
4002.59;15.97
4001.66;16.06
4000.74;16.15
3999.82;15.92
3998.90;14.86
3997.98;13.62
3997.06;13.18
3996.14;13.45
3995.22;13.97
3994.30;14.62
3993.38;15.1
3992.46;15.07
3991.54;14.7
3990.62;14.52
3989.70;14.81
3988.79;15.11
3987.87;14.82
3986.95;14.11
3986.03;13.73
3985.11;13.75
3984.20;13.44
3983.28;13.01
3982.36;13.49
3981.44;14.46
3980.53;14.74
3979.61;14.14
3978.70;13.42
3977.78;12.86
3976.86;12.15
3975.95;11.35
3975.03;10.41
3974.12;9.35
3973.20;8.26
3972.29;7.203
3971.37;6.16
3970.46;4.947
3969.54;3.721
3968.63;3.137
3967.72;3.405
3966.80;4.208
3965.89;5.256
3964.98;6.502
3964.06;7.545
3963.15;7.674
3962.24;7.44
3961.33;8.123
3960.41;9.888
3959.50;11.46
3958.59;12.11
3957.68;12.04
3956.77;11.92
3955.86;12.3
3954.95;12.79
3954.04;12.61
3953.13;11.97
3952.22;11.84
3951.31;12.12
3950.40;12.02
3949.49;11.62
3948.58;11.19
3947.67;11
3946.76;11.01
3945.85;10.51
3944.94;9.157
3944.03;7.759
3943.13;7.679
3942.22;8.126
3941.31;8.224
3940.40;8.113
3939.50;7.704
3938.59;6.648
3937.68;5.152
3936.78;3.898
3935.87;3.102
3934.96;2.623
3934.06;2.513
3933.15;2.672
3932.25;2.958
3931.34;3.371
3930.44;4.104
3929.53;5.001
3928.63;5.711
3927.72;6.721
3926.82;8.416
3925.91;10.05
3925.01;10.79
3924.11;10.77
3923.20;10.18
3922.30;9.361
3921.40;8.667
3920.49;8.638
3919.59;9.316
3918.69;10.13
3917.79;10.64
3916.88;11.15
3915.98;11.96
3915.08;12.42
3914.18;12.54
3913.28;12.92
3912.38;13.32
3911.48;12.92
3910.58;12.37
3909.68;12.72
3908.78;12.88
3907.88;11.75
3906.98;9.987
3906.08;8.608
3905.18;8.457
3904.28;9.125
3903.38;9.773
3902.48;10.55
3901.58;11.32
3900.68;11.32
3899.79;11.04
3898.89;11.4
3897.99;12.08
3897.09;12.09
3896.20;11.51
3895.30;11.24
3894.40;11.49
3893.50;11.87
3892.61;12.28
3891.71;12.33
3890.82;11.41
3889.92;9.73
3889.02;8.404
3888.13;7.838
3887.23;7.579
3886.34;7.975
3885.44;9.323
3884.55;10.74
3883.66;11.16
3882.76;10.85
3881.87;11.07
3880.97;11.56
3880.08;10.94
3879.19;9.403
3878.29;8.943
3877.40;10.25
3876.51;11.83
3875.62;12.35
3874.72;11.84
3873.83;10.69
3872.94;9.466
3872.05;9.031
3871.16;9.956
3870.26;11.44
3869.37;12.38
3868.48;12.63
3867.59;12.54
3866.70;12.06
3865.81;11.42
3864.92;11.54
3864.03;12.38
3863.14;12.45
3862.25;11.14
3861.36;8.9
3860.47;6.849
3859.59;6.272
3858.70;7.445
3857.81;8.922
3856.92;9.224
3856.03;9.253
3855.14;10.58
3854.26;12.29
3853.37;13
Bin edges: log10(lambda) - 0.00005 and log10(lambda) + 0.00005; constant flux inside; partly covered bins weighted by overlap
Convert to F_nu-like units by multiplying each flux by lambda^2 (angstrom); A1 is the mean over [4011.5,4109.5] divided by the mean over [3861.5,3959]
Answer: 1.63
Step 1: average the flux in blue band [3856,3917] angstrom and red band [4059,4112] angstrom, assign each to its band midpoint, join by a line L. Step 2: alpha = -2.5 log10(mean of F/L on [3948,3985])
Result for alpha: 0.238 mag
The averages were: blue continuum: 10.8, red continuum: 15.3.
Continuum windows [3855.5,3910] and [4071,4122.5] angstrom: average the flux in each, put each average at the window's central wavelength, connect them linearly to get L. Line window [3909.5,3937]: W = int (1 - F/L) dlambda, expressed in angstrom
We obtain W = 7.2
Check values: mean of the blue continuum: 10.5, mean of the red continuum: 15.7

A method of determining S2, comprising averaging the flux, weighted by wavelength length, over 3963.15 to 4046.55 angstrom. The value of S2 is 13.5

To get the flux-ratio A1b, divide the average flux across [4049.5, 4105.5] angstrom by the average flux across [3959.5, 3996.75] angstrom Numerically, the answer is 1.39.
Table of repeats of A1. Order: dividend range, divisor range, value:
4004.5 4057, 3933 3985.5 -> 1.69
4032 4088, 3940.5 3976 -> 1.71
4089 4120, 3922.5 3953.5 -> 2.23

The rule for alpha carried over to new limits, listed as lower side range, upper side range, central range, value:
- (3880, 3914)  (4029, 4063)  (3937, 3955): 0.241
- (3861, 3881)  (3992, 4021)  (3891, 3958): 0.288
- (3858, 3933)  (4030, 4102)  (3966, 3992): 0.147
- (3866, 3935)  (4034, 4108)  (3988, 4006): -0.145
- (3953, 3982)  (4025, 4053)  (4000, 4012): -0.230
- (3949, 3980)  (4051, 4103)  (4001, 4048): -0.210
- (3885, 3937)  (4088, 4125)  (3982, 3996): -0.179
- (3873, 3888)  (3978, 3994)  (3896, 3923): 0.036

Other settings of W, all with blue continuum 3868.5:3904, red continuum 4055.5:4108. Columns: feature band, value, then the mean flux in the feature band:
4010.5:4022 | -1.94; 15.9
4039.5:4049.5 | 0.21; 13.9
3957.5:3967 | 3.06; 8.39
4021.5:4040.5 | -1.78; 15.2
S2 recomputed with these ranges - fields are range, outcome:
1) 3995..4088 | 14.9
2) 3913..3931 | 9.4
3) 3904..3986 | 9.36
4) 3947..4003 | 11.6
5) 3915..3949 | 7.77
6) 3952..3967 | 9.81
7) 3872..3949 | 9.5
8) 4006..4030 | 15.7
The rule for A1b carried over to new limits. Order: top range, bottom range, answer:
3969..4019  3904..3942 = 1.60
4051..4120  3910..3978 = 1.76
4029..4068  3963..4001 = 1.26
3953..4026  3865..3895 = 1.20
